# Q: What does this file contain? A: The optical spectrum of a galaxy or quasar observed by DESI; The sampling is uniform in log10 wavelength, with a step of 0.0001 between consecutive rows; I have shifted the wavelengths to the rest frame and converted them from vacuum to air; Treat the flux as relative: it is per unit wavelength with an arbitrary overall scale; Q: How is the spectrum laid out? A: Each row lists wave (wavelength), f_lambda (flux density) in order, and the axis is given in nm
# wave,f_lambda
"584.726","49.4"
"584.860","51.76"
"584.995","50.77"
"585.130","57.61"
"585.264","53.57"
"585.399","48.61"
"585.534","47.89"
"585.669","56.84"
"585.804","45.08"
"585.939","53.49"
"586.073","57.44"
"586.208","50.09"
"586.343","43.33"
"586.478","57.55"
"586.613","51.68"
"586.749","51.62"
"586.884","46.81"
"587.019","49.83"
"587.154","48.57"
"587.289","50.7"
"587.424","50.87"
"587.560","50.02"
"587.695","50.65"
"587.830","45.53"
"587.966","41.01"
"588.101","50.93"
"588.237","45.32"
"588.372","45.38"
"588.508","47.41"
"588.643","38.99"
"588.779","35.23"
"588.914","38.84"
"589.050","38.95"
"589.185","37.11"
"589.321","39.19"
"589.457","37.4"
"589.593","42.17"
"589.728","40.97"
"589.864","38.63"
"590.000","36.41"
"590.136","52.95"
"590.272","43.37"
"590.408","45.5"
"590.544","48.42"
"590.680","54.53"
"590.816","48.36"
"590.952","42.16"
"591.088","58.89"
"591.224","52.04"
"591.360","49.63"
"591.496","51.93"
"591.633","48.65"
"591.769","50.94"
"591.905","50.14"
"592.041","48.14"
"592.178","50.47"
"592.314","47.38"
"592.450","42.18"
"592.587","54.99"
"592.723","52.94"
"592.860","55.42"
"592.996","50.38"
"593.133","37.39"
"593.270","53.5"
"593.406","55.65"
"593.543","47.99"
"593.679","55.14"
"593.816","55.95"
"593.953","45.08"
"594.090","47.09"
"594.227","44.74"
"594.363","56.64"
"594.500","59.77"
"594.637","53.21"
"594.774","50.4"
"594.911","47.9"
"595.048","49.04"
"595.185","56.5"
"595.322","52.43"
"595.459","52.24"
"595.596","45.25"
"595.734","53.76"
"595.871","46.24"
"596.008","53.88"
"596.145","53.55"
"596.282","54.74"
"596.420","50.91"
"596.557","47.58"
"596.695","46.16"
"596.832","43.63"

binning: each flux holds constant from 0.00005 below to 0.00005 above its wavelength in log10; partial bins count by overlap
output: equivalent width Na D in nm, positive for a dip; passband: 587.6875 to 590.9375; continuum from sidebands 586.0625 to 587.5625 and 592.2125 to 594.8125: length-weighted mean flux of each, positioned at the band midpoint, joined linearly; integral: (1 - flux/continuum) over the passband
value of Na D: 0.47 nm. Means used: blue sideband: 50.5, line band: 43.3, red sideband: 50.8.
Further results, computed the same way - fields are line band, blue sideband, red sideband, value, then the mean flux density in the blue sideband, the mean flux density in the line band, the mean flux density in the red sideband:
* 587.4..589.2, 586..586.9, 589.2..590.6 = 0.10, 51.5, 44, 42.2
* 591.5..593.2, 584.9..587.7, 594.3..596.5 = 0.09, 51.1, 49.2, 52.2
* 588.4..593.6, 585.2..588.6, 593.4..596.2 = 0.42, 49.5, 46.4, 51.4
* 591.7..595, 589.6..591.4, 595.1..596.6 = -0.08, 46.9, 50.6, 51.6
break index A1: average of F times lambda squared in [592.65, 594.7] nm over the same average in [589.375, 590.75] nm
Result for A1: 1.18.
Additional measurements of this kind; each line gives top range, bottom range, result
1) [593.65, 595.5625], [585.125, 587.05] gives 1.04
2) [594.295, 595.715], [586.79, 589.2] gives 1.18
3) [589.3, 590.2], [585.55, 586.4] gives 0.82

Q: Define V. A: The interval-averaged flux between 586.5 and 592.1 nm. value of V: 46.3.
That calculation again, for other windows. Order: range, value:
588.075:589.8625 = 41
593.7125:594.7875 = 51.8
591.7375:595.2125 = 50.7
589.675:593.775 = 48.9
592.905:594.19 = 49.8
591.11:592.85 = 50.4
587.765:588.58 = 45.9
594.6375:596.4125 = 51.4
